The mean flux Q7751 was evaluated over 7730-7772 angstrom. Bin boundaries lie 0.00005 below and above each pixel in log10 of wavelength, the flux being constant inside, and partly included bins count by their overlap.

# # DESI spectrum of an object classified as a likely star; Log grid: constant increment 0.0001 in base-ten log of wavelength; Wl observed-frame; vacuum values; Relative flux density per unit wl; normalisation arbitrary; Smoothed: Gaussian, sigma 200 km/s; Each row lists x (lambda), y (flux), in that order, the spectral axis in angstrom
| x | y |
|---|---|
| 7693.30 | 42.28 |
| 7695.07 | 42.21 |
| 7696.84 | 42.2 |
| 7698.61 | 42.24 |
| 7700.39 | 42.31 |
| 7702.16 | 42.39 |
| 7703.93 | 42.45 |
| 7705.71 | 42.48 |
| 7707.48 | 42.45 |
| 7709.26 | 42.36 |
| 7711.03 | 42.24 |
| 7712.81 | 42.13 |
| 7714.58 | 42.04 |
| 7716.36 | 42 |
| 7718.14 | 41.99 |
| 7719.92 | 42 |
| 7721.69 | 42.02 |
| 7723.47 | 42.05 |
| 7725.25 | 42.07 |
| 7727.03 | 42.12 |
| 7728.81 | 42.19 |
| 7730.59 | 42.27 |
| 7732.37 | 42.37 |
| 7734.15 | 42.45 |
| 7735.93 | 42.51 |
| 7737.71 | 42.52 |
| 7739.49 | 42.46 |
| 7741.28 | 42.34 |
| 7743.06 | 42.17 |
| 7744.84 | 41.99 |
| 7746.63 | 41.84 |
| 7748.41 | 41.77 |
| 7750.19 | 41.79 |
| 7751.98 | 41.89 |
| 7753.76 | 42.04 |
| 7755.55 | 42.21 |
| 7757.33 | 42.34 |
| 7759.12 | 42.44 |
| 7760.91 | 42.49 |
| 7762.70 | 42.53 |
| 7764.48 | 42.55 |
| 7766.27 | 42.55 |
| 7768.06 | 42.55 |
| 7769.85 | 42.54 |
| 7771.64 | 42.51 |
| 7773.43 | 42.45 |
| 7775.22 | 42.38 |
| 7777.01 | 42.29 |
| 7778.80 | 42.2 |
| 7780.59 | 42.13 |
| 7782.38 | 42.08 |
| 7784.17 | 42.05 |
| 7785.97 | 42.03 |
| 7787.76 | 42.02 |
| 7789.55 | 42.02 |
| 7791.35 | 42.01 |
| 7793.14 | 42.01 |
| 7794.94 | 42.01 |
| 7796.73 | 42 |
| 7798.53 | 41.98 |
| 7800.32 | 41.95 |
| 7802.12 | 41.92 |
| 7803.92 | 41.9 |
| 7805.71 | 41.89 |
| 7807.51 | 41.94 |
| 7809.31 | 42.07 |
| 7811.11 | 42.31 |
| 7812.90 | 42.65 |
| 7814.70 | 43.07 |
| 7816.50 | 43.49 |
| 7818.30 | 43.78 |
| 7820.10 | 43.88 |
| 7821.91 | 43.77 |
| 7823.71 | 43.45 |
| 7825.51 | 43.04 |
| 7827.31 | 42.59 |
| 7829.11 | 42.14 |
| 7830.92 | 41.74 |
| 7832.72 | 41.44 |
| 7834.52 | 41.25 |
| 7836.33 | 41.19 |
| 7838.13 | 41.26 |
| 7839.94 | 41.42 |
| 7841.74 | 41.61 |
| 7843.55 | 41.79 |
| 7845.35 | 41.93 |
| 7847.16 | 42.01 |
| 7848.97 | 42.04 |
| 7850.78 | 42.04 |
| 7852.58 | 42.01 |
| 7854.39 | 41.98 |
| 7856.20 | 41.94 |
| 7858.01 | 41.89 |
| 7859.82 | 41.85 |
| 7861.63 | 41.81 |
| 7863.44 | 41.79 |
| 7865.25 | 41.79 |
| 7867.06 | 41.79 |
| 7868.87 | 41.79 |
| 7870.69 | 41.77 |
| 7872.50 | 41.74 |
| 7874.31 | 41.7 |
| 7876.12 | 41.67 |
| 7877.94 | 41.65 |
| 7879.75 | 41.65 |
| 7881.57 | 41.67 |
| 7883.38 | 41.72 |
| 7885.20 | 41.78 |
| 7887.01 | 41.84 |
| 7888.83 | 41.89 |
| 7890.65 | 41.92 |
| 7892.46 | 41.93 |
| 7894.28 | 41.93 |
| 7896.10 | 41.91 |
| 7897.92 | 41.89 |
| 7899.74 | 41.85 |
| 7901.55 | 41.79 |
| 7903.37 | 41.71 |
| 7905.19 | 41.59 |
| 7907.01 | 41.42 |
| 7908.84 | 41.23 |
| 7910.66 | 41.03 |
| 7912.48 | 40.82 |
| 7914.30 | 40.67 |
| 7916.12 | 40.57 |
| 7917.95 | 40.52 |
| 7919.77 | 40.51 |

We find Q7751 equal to 42.3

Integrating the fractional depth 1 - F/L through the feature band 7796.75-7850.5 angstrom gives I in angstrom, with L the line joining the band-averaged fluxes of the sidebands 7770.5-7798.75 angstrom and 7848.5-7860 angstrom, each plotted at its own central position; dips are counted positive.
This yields -0.3 angstrom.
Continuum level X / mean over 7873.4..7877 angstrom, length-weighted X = 41.8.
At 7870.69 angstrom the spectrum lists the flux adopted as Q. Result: 41.77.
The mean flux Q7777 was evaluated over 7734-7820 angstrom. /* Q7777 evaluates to 42.3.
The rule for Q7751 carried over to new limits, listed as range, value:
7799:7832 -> 42.6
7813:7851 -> 42.3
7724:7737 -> 42.3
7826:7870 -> 41.8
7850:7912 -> 41.8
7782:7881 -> 42.1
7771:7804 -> 42.1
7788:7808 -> 42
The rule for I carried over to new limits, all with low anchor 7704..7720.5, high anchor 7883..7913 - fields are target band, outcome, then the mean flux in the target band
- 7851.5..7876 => -0.04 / 41.8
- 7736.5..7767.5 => -0.12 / 42.2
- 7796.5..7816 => -0.12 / 42.2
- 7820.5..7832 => -0.26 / 42.8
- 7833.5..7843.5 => 0.11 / 41.4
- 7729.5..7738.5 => -0.06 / 42.4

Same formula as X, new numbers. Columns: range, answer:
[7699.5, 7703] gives 42.3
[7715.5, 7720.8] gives 42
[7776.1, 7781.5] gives 42.2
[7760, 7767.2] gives 42.5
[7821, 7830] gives 43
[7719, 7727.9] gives 42.1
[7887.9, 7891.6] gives 41.9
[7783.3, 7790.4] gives 42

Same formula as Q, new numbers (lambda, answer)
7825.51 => 43.04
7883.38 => 41.72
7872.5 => 41.74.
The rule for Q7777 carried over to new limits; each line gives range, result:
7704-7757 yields 42.2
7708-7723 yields 42.1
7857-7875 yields 41.8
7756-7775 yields 42.5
